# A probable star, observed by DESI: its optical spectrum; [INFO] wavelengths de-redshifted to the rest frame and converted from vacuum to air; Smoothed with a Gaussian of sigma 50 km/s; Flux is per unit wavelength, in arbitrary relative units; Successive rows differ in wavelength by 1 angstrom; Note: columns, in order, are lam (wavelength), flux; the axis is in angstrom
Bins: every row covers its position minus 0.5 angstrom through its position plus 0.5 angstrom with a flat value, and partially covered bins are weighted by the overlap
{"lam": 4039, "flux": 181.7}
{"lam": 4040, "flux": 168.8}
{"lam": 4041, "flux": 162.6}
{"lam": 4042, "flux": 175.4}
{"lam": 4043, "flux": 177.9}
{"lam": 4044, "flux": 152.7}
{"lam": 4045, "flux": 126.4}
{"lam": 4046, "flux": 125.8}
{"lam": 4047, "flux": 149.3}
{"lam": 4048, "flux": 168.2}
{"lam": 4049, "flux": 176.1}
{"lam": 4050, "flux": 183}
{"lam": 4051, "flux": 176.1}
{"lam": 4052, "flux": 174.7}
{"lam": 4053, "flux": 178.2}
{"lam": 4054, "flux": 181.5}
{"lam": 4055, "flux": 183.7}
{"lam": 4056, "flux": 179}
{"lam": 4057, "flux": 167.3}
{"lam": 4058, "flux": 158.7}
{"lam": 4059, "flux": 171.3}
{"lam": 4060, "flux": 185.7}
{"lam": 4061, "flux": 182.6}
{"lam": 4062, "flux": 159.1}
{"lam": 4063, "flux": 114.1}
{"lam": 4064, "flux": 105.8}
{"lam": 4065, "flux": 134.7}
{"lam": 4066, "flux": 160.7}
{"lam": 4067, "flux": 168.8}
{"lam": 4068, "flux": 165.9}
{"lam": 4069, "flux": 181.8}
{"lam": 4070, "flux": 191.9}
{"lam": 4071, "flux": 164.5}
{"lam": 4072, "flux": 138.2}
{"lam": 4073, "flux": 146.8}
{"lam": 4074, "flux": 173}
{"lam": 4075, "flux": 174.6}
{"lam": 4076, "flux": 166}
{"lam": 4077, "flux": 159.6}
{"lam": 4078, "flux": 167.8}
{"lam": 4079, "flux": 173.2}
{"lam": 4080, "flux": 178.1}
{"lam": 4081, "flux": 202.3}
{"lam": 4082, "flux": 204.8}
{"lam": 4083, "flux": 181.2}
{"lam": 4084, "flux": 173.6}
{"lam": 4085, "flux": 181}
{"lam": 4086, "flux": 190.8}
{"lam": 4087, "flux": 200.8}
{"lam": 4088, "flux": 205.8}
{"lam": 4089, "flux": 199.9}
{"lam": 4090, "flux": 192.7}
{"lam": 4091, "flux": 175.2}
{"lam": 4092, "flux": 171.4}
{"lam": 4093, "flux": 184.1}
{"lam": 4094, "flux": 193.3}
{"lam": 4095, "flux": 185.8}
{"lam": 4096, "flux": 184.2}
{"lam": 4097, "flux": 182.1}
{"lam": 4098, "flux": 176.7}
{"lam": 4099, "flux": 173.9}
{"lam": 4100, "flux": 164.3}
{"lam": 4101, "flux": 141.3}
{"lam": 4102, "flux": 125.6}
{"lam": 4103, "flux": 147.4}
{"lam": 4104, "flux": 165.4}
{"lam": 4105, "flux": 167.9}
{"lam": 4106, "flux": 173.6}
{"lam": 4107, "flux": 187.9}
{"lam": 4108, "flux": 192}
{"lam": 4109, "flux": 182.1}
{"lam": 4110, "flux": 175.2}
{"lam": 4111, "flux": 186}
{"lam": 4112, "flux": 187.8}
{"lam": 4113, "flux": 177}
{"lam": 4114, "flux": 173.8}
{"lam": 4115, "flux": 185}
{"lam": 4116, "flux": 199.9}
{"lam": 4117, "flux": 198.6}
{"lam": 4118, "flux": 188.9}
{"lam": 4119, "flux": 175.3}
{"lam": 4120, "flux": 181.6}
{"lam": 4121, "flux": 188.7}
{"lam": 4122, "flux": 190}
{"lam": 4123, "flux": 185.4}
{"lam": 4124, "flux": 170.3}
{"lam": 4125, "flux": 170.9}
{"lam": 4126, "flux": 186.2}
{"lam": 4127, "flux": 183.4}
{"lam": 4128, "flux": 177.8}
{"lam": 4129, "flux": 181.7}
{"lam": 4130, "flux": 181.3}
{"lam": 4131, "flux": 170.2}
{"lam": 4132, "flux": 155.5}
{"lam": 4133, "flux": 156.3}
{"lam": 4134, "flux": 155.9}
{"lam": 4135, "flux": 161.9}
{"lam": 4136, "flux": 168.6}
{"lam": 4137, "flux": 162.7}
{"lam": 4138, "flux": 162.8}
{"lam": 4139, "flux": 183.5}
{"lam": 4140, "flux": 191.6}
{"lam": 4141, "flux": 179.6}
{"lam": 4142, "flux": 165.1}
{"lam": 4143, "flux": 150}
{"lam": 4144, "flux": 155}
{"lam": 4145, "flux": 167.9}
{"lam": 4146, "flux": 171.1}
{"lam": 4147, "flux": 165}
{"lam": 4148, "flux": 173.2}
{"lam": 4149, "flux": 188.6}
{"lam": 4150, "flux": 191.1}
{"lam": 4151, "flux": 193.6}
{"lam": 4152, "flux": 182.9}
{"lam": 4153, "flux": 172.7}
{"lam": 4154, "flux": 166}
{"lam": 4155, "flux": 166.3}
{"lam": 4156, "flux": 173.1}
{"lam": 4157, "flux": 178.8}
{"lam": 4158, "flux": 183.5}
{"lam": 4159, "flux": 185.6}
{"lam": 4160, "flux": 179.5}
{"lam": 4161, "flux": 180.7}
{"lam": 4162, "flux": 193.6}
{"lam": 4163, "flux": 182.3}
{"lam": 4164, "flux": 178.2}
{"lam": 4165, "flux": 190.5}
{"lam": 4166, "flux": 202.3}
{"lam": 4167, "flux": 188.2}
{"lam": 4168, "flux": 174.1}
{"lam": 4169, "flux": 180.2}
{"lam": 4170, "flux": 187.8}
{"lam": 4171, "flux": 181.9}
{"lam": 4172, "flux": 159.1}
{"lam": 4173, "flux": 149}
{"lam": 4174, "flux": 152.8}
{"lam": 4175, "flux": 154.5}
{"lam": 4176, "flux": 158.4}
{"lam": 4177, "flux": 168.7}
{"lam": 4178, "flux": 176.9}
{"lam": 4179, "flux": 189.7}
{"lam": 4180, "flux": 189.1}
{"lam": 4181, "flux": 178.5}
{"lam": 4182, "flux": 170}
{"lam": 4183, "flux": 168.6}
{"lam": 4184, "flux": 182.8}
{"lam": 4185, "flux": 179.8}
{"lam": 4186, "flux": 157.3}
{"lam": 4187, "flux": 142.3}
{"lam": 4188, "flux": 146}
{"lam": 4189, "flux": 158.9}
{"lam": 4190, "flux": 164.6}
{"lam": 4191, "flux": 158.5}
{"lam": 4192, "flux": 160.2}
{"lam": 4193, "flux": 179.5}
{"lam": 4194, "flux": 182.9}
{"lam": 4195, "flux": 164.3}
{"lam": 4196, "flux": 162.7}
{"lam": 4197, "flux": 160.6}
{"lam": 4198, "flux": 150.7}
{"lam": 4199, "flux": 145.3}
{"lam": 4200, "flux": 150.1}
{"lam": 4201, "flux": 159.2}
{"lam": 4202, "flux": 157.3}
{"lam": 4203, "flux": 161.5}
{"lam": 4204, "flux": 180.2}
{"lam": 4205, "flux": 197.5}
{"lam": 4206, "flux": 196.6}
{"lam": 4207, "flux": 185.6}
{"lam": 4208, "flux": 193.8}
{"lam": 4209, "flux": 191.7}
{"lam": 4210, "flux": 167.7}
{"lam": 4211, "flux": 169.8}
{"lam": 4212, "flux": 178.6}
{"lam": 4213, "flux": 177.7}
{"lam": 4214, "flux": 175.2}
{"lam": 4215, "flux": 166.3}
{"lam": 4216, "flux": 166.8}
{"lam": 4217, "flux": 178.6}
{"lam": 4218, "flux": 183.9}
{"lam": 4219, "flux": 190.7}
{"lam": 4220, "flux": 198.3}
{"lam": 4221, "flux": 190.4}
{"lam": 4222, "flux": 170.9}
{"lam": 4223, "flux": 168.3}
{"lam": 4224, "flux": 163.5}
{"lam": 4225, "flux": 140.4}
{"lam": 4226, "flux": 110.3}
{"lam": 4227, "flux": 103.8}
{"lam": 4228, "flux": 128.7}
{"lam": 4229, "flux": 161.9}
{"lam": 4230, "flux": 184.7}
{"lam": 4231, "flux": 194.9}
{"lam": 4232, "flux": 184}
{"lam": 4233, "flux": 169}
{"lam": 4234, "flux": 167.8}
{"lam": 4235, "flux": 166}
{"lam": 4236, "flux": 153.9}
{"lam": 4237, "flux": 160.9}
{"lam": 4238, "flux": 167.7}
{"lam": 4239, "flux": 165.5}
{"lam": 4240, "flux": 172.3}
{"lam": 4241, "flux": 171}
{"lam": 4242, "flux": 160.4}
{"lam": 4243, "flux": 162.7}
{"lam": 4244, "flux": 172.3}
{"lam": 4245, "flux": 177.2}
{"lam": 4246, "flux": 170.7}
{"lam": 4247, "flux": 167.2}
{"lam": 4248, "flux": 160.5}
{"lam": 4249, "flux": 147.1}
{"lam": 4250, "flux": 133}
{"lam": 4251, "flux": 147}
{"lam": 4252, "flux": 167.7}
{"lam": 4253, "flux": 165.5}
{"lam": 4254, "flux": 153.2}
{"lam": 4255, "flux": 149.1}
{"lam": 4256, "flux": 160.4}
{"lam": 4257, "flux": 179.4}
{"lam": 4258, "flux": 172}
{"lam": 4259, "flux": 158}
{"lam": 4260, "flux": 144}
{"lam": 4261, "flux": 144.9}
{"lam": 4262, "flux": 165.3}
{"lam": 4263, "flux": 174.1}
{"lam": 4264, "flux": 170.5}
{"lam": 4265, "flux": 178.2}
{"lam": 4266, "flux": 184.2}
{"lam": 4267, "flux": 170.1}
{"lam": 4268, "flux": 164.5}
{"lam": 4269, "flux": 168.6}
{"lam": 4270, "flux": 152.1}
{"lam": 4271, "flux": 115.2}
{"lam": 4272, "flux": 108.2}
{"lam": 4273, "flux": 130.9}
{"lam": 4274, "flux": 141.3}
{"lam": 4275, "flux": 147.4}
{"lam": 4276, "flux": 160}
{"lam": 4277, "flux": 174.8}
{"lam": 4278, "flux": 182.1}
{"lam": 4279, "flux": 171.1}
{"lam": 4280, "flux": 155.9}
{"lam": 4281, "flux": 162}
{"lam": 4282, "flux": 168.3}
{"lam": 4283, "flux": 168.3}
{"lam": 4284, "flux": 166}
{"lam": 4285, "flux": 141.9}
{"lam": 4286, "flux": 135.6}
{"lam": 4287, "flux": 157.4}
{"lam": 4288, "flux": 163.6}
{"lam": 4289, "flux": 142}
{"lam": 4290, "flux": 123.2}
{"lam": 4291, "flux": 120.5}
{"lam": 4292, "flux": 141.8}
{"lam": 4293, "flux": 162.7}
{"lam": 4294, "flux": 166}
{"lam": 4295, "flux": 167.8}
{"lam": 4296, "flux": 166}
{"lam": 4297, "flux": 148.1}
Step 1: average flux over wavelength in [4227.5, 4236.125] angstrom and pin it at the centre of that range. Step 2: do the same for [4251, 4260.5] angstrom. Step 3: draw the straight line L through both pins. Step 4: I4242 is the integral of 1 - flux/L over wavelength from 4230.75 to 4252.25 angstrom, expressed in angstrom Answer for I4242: 0.0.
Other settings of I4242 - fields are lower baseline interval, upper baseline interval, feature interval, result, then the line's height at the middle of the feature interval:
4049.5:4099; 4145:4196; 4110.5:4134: -0.81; 174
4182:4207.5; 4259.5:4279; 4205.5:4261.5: -1.65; 161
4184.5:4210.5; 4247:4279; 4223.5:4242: 0.32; 162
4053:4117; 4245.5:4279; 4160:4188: -1.43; 166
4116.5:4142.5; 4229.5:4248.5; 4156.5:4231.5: 0.62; 172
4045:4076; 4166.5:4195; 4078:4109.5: -2.69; 165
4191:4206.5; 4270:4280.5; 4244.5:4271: -1.49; 153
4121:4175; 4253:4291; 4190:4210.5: -0.36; 167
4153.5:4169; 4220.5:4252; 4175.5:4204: 1.38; 174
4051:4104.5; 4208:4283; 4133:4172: -1.93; 168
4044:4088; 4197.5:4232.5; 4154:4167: -1.04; 169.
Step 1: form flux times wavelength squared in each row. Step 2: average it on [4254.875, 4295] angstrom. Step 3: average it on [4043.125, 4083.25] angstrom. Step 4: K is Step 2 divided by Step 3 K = 1.04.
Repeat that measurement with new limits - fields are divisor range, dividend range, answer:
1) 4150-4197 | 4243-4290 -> 0.95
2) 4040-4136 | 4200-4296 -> 1.02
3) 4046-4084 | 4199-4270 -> 1.08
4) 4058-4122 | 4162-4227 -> 1.03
